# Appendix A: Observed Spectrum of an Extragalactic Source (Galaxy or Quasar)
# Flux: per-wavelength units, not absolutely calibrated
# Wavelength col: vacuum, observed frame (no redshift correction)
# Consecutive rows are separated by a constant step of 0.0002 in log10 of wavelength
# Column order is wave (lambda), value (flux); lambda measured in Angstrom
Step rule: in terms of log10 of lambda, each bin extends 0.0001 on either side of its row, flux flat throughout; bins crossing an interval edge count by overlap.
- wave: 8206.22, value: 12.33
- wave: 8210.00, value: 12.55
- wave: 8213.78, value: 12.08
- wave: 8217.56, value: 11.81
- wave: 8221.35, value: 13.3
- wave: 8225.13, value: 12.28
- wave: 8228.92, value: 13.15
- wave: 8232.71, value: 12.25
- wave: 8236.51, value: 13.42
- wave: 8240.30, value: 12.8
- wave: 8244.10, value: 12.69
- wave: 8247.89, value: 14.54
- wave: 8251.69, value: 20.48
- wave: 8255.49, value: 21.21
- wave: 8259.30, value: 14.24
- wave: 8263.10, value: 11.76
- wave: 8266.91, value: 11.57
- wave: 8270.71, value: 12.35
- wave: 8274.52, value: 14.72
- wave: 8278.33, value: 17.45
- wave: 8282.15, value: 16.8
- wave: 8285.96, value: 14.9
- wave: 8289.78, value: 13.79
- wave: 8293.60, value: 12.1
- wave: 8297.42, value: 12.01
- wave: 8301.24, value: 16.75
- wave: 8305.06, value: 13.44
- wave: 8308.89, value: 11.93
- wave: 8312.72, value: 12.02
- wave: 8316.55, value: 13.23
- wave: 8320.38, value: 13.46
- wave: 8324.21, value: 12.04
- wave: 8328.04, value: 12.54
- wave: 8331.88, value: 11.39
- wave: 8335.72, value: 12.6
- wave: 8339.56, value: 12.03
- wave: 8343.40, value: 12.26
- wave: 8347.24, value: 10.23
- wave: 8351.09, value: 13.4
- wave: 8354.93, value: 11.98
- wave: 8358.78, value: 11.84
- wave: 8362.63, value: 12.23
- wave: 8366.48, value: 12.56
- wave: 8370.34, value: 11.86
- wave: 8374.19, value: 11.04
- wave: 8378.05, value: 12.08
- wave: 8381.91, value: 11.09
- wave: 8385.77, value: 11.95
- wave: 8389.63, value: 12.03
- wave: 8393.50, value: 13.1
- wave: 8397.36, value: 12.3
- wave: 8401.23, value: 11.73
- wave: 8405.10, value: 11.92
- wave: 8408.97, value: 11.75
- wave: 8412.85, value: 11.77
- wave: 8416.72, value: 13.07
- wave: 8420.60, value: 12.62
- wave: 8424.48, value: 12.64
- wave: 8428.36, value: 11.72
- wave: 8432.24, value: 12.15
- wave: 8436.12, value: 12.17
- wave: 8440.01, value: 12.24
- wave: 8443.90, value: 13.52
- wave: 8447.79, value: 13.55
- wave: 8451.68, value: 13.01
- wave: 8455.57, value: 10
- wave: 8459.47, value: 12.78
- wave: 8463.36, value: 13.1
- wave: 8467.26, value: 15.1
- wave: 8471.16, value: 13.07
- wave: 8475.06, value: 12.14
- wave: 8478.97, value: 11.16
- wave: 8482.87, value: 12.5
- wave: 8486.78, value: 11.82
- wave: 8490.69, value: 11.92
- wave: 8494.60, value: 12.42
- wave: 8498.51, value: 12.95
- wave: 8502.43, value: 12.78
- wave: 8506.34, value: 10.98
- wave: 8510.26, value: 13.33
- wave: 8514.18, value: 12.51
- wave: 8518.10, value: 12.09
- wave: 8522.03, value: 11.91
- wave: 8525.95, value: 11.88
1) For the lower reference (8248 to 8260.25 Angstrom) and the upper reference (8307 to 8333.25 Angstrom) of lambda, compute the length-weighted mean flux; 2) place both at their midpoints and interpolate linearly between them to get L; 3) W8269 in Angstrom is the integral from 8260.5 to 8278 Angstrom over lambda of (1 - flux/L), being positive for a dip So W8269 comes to 4.0 Angstrom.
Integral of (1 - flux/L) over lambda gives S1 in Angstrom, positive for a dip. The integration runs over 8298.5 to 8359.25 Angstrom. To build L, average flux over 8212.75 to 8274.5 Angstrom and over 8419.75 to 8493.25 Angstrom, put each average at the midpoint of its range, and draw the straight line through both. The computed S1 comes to 3.2 Angstrom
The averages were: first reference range 13.8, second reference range 12.5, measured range 12.6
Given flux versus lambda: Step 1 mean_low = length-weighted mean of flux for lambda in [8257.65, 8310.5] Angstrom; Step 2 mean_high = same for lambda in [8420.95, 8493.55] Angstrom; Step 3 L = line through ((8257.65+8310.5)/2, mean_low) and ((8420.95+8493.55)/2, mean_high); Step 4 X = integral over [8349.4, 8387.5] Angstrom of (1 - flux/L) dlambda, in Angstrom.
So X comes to 3.4 Angstrom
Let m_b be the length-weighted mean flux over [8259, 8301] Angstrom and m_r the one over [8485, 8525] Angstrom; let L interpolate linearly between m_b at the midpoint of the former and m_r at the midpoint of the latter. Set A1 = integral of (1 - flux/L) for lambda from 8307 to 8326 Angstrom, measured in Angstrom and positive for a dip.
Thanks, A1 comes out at 1.5 Angstrom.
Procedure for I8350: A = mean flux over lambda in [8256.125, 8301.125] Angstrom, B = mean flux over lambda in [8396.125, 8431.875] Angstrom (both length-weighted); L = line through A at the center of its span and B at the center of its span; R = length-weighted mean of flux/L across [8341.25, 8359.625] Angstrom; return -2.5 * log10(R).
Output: 0.10 mag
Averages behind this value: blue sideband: 14.1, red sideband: 12.2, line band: 12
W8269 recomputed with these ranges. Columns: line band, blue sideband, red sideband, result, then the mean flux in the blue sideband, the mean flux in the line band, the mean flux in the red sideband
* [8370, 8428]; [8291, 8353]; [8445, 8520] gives 2.3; 12.6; 12.1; 12.5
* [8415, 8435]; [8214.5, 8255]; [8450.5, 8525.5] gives 0.5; 13.9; 12.4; 12.4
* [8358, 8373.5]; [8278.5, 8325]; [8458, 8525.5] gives 1.5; 13.7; 12.1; 12.5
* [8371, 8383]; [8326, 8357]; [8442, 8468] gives 0.8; 12.1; 11.5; 12.9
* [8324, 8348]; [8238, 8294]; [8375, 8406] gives 2.4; 14.8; 11.9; 12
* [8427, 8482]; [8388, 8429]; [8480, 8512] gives -1.3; 12.3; 12.6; 12.3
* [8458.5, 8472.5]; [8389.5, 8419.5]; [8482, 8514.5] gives -1.5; 12.2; 13.6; 12.3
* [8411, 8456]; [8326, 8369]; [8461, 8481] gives 0.8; 12.1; 12.5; 12.9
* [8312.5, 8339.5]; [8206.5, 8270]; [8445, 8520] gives 1.6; 13.7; 12.5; 12.5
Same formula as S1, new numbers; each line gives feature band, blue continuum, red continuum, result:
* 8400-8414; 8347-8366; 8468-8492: 0.45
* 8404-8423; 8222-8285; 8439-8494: 1.15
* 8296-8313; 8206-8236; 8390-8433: -1.34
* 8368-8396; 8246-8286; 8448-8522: 3.97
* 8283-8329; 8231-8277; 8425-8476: 2.16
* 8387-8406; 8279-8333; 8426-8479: 1.03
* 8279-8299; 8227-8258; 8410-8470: 0.44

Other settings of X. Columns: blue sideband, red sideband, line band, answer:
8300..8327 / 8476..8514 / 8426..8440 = 0.5 Angstrom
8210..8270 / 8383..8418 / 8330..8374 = 2.2 Angstrom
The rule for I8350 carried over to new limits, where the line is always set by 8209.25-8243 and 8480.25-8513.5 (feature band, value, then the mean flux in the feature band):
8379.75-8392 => 0.06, 11.7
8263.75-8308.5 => -0.12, 14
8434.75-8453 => -0.05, 12.9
